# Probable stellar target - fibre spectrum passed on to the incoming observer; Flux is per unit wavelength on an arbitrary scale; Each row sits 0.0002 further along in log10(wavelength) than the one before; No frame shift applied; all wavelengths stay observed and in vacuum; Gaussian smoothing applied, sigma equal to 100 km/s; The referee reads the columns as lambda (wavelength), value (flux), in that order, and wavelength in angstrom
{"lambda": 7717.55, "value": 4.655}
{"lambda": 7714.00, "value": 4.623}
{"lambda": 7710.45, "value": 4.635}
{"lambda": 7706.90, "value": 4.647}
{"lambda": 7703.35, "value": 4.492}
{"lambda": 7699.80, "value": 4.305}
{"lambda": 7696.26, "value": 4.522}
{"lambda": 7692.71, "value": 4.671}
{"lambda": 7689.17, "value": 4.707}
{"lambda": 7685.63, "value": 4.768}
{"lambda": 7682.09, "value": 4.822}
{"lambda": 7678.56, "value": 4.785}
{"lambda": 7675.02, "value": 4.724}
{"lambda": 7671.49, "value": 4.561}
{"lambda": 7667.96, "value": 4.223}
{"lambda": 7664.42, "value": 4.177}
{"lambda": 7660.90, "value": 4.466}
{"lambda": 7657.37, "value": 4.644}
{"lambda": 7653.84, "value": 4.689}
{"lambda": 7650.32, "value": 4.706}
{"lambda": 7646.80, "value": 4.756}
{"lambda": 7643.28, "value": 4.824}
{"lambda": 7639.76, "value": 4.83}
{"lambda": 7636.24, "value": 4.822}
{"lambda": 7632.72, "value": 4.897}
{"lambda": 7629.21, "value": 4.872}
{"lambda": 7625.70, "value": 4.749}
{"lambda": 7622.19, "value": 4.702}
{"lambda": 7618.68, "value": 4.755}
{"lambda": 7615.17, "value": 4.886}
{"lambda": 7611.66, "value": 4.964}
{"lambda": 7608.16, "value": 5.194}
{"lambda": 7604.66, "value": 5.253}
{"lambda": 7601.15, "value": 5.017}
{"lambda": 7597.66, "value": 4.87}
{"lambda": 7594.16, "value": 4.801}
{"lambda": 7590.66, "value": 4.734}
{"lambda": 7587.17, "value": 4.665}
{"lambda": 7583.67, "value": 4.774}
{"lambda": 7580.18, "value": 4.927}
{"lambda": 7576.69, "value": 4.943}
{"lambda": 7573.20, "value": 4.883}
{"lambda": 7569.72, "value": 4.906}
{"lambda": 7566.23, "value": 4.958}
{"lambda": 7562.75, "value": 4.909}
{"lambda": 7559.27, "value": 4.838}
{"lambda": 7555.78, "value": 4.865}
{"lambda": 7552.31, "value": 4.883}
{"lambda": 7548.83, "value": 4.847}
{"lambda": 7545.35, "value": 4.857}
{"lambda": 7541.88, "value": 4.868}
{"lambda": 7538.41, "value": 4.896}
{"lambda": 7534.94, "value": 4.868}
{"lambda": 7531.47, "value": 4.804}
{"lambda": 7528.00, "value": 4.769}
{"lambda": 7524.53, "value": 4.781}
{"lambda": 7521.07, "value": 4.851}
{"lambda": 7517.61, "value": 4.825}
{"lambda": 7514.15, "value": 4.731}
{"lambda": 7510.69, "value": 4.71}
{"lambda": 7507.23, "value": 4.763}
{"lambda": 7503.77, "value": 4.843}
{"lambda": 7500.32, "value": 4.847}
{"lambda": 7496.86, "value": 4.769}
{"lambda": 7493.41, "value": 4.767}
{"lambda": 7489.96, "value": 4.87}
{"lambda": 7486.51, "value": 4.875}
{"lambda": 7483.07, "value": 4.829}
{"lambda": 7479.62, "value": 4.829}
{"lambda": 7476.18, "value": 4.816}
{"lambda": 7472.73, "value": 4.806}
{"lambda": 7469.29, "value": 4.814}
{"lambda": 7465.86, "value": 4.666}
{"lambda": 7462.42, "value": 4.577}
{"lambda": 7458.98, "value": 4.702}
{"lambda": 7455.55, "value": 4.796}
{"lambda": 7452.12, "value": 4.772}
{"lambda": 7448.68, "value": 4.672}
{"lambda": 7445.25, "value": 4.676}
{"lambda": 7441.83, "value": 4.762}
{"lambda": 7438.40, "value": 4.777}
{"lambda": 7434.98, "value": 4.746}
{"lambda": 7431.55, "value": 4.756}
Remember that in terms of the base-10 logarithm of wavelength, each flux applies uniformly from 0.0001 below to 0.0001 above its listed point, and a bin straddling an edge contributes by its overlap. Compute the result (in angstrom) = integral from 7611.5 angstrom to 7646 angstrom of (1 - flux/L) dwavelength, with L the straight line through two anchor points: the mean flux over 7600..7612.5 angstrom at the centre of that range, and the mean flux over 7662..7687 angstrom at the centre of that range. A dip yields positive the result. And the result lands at 0.83 angstrom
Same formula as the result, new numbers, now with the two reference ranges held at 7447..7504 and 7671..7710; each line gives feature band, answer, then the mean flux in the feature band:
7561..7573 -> -0.5 angstrom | 4.92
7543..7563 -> -0.6 angstrom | 4.86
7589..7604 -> -0.6 angstrom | 4.88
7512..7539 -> -0.4 angstrom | 4.81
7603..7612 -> -0.9 angstrom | 5.17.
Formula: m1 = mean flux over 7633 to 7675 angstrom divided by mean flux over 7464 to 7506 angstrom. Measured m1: 1.0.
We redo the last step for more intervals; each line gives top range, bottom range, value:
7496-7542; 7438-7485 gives 1.01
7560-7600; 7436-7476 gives 1.03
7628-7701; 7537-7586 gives 0.95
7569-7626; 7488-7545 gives 1.02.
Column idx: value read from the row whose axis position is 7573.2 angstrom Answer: 4.883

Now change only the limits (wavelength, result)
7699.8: 4.305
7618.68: 4.755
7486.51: 4.875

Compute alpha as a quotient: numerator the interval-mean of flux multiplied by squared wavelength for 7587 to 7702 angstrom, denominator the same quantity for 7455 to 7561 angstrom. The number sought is 1.02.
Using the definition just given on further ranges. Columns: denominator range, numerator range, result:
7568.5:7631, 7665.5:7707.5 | 0.96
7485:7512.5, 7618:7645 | 1.04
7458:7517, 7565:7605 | 1.05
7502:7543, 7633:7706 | 1.00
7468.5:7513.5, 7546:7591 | 1.03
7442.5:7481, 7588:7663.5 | 1.06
